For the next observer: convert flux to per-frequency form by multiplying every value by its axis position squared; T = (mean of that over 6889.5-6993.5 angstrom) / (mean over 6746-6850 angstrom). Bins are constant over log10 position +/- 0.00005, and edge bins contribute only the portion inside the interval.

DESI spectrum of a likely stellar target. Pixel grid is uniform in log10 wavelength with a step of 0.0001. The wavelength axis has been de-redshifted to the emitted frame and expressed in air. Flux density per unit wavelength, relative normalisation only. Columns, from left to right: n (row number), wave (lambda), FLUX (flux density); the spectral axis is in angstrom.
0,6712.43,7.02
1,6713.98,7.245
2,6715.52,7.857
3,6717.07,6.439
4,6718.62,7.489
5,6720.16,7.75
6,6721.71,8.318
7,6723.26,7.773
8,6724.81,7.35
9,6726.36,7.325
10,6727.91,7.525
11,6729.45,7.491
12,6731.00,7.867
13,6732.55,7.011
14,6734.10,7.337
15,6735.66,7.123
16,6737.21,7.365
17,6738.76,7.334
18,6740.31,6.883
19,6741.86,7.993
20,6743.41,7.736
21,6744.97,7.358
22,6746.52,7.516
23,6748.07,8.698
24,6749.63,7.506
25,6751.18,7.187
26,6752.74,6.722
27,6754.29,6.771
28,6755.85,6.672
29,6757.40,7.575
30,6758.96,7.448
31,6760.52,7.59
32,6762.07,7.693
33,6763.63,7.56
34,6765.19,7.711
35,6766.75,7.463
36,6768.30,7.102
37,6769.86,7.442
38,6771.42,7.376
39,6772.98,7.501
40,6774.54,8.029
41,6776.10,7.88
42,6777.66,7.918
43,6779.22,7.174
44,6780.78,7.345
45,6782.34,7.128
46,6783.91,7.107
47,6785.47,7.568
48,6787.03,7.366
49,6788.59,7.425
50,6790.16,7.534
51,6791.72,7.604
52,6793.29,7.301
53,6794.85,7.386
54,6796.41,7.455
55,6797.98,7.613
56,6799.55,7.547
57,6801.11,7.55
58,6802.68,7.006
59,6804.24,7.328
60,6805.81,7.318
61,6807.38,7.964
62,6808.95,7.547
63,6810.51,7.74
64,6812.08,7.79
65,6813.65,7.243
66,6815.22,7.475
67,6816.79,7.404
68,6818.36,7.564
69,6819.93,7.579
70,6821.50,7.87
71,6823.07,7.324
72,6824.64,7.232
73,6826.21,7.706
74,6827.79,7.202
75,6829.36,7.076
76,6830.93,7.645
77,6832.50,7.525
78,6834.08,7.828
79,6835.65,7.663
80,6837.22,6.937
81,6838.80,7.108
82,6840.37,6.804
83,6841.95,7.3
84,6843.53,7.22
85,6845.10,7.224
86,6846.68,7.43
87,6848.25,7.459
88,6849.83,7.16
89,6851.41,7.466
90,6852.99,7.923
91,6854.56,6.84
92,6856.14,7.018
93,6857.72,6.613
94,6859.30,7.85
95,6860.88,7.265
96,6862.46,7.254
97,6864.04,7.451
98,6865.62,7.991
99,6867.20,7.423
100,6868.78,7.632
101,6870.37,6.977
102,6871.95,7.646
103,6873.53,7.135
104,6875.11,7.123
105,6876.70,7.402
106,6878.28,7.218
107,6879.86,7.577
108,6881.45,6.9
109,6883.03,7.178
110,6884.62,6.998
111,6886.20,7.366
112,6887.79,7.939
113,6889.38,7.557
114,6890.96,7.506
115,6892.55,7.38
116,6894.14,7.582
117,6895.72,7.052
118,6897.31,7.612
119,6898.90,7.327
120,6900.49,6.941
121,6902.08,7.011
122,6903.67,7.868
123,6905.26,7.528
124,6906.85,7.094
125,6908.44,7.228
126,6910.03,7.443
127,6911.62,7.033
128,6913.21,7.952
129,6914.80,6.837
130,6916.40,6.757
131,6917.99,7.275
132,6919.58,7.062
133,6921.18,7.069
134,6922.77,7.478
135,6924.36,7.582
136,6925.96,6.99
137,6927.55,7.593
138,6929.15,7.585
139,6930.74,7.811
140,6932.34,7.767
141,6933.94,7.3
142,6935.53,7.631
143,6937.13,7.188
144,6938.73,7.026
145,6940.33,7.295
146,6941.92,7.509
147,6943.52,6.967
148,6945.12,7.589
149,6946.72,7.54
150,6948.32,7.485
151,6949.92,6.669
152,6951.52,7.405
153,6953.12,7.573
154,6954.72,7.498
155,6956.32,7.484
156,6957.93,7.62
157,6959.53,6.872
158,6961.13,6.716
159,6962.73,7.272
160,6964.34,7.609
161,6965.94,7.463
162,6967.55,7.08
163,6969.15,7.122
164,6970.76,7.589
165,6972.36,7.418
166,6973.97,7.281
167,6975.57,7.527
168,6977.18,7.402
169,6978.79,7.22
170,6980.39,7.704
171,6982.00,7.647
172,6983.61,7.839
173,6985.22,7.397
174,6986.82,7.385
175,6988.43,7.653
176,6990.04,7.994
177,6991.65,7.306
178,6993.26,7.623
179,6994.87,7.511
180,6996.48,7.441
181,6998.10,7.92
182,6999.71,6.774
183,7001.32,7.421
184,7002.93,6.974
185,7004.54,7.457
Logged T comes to 1.03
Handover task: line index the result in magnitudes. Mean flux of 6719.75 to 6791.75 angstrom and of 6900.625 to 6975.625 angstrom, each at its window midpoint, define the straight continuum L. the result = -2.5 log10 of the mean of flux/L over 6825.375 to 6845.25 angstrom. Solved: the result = 0.01 mag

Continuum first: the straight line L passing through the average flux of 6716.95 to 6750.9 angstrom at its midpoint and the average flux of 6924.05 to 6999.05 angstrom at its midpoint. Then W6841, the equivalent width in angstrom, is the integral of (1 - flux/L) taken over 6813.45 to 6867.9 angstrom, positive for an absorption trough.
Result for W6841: 0.8 angstrom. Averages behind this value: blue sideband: 7.53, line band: 7.37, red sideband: 7.42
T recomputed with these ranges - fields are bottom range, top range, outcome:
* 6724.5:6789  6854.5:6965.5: 1.03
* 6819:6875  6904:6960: 1.02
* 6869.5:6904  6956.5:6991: 1.04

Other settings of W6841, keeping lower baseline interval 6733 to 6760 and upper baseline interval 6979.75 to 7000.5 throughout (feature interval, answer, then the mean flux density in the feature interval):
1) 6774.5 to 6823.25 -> -0.62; 7.5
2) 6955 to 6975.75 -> 0.61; 7.31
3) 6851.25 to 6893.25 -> 0.59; 7.36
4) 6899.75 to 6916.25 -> 0.47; 7.27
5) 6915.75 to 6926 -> 0.42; 7.19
